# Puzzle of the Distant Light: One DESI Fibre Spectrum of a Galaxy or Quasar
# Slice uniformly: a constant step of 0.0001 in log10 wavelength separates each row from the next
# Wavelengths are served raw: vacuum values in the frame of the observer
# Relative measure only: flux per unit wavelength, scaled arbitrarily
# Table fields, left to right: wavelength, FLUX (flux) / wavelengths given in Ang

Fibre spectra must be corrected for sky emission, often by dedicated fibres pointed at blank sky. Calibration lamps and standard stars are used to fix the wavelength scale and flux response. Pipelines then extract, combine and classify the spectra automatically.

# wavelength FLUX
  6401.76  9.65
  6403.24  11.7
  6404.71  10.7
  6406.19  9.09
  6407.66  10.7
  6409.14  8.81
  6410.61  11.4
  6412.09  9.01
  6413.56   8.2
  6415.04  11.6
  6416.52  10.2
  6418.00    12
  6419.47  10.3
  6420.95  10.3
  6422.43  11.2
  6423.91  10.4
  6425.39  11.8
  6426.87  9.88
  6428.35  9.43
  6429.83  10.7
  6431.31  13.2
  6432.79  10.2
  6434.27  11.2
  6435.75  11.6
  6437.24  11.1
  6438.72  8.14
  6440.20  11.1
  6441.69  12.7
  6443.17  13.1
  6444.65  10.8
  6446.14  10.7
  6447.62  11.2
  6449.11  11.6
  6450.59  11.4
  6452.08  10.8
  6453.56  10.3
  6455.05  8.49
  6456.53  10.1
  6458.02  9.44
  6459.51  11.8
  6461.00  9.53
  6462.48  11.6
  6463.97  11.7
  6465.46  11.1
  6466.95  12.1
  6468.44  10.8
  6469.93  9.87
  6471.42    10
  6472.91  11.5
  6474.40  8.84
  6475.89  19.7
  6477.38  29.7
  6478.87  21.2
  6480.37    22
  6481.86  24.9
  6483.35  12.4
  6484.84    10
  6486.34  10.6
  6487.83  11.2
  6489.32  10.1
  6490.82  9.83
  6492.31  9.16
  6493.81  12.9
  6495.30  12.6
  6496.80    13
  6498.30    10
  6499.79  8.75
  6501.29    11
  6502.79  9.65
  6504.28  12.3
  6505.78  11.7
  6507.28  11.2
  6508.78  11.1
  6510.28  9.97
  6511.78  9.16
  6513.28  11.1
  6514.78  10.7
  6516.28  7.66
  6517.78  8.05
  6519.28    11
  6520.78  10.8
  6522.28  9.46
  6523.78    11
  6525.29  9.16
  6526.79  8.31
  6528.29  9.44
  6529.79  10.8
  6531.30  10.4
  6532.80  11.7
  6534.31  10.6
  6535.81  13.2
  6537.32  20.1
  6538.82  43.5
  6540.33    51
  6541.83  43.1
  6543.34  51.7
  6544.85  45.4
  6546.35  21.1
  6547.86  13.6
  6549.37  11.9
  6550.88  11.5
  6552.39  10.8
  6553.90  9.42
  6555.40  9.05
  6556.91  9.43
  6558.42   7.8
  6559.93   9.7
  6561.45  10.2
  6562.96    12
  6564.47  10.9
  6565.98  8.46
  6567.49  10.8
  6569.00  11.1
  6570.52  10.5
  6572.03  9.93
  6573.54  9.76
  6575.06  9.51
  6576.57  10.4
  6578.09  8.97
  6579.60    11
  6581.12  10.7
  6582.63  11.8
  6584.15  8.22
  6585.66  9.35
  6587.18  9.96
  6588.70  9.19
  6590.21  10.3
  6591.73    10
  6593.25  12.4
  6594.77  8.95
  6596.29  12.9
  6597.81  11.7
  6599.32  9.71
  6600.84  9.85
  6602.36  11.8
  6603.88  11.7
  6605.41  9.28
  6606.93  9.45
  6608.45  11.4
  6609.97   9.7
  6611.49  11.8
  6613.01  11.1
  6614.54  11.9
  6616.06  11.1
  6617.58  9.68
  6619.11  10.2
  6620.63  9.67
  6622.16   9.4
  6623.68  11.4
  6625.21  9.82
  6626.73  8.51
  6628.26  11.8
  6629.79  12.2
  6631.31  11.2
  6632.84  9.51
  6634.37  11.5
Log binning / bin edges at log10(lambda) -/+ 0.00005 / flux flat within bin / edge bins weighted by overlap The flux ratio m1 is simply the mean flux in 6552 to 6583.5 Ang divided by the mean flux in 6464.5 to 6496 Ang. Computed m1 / 0.73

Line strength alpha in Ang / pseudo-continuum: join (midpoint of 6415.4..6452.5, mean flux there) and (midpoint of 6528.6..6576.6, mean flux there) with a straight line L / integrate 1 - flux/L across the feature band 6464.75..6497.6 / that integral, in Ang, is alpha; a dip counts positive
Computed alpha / -1.2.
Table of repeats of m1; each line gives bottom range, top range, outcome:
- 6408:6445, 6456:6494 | 1.23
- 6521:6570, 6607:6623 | 0.63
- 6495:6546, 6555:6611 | 0.63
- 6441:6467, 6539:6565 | 1.86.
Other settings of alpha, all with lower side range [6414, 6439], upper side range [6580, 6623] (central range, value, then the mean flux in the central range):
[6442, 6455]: -0.46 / 11.1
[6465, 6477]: -1.78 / 12.3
